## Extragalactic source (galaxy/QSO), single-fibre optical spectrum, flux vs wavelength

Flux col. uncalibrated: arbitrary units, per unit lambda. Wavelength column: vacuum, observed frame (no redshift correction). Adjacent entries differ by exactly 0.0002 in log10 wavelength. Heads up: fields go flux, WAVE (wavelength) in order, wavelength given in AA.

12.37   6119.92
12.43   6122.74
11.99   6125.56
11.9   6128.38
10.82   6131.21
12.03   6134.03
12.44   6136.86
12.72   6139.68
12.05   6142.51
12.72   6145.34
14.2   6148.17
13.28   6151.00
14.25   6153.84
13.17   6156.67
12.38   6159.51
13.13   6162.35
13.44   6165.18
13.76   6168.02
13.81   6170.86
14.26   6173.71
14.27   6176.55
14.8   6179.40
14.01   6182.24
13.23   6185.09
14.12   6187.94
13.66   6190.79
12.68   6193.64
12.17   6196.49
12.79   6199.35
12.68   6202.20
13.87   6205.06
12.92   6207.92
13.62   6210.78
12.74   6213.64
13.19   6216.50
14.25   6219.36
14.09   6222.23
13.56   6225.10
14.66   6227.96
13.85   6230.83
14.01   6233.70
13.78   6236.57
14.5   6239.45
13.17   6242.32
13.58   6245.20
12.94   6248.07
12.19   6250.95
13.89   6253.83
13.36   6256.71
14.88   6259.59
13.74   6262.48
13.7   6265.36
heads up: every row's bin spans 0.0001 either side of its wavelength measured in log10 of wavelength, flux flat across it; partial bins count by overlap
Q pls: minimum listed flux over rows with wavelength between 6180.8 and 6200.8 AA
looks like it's 12.17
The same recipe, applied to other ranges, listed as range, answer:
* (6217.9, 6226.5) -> 13.56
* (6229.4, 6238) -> 13.78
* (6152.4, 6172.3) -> 12.38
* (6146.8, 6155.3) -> 13.28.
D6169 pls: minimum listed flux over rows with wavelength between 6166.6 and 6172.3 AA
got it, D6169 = 13.76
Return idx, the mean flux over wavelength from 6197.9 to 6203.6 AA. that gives 12.7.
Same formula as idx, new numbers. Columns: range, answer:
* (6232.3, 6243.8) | 13.9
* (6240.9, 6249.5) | 13.2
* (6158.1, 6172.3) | 13.3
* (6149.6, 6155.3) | 13.8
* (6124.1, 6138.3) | 11.8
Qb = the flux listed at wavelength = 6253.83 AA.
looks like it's 13.89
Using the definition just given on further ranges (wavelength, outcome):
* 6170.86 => 13.81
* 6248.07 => 12.94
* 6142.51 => 12.05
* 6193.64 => 12.68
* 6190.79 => 13.66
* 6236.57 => 13.78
